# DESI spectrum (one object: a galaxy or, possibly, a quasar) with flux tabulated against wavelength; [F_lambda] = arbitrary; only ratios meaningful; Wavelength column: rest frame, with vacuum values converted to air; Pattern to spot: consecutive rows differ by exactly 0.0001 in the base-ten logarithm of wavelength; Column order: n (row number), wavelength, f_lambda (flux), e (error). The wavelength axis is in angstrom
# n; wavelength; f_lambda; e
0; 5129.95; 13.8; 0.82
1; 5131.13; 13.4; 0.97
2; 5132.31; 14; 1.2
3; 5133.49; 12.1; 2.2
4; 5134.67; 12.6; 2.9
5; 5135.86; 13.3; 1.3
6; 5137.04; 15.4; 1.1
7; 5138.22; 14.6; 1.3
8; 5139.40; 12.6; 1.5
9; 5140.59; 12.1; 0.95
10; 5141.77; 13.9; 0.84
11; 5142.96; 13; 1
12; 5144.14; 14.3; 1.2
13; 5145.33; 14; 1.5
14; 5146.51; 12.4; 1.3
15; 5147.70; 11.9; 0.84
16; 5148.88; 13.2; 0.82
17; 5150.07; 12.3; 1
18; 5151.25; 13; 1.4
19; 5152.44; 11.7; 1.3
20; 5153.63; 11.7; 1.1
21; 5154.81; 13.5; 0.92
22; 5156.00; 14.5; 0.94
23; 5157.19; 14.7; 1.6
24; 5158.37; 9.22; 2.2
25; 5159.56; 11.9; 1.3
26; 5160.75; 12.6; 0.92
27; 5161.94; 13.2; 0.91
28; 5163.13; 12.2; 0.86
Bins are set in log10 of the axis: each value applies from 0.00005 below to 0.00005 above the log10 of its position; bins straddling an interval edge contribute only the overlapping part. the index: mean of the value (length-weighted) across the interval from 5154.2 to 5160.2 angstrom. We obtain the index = 12.8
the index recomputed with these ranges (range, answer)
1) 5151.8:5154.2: 11.7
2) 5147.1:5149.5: 12.5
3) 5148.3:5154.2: 12.4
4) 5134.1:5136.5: 13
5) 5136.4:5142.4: 13.7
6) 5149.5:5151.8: 12.7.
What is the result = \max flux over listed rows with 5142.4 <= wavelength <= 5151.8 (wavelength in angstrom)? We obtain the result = 14.3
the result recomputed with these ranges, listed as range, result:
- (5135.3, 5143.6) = 15.4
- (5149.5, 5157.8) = 14.7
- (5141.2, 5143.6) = 13.9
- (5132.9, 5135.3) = 12.6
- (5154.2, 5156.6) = 14.5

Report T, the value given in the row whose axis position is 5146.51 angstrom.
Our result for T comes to 12.4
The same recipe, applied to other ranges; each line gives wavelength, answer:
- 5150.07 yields 12.3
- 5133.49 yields 12.1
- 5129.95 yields 13.8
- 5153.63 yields 11.7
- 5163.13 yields 12.2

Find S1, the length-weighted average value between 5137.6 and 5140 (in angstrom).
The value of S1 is 13.6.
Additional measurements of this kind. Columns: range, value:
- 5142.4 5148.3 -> 13.1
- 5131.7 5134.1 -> 13.1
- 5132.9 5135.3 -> 12.3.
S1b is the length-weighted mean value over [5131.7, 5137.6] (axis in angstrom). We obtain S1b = 13.5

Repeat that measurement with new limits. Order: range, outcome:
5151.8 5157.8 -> 13.2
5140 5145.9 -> 13.5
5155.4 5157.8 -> 14.6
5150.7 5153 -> 12.3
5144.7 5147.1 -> 13.2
